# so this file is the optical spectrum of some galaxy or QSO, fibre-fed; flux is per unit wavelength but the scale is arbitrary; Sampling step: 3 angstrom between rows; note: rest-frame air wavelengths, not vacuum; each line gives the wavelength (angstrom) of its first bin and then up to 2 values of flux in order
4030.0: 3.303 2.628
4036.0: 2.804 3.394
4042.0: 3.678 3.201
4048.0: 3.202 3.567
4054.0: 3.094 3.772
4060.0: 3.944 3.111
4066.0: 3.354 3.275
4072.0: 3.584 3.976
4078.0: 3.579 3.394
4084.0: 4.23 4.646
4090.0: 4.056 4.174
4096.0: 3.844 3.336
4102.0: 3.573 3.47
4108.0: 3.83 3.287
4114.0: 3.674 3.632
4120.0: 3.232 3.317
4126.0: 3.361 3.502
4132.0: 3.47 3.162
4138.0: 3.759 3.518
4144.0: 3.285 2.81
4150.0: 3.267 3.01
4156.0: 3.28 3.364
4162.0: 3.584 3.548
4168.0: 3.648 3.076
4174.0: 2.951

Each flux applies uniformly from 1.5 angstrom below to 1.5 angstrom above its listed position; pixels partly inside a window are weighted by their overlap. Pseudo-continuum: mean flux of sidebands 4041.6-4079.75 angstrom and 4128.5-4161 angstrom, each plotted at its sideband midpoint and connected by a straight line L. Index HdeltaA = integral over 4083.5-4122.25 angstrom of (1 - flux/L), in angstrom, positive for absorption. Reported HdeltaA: -4.0 angstrom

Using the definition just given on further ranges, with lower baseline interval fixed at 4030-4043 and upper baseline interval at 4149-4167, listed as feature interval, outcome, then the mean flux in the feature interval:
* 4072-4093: -4.9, 3.97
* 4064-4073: -0.5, 3.38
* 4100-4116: -1.5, 3.56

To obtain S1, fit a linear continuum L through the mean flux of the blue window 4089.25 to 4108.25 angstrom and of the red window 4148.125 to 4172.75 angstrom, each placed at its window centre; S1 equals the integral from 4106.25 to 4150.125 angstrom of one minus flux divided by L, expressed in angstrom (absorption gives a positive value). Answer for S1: 1.7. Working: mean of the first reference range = 3.74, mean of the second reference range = 3.33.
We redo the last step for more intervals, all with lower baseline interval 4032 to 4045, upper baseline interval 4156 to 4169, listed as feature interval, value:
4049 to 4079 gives -2.7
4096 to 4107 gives -0.7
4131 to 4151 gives 0.7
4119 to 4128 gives 0.2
